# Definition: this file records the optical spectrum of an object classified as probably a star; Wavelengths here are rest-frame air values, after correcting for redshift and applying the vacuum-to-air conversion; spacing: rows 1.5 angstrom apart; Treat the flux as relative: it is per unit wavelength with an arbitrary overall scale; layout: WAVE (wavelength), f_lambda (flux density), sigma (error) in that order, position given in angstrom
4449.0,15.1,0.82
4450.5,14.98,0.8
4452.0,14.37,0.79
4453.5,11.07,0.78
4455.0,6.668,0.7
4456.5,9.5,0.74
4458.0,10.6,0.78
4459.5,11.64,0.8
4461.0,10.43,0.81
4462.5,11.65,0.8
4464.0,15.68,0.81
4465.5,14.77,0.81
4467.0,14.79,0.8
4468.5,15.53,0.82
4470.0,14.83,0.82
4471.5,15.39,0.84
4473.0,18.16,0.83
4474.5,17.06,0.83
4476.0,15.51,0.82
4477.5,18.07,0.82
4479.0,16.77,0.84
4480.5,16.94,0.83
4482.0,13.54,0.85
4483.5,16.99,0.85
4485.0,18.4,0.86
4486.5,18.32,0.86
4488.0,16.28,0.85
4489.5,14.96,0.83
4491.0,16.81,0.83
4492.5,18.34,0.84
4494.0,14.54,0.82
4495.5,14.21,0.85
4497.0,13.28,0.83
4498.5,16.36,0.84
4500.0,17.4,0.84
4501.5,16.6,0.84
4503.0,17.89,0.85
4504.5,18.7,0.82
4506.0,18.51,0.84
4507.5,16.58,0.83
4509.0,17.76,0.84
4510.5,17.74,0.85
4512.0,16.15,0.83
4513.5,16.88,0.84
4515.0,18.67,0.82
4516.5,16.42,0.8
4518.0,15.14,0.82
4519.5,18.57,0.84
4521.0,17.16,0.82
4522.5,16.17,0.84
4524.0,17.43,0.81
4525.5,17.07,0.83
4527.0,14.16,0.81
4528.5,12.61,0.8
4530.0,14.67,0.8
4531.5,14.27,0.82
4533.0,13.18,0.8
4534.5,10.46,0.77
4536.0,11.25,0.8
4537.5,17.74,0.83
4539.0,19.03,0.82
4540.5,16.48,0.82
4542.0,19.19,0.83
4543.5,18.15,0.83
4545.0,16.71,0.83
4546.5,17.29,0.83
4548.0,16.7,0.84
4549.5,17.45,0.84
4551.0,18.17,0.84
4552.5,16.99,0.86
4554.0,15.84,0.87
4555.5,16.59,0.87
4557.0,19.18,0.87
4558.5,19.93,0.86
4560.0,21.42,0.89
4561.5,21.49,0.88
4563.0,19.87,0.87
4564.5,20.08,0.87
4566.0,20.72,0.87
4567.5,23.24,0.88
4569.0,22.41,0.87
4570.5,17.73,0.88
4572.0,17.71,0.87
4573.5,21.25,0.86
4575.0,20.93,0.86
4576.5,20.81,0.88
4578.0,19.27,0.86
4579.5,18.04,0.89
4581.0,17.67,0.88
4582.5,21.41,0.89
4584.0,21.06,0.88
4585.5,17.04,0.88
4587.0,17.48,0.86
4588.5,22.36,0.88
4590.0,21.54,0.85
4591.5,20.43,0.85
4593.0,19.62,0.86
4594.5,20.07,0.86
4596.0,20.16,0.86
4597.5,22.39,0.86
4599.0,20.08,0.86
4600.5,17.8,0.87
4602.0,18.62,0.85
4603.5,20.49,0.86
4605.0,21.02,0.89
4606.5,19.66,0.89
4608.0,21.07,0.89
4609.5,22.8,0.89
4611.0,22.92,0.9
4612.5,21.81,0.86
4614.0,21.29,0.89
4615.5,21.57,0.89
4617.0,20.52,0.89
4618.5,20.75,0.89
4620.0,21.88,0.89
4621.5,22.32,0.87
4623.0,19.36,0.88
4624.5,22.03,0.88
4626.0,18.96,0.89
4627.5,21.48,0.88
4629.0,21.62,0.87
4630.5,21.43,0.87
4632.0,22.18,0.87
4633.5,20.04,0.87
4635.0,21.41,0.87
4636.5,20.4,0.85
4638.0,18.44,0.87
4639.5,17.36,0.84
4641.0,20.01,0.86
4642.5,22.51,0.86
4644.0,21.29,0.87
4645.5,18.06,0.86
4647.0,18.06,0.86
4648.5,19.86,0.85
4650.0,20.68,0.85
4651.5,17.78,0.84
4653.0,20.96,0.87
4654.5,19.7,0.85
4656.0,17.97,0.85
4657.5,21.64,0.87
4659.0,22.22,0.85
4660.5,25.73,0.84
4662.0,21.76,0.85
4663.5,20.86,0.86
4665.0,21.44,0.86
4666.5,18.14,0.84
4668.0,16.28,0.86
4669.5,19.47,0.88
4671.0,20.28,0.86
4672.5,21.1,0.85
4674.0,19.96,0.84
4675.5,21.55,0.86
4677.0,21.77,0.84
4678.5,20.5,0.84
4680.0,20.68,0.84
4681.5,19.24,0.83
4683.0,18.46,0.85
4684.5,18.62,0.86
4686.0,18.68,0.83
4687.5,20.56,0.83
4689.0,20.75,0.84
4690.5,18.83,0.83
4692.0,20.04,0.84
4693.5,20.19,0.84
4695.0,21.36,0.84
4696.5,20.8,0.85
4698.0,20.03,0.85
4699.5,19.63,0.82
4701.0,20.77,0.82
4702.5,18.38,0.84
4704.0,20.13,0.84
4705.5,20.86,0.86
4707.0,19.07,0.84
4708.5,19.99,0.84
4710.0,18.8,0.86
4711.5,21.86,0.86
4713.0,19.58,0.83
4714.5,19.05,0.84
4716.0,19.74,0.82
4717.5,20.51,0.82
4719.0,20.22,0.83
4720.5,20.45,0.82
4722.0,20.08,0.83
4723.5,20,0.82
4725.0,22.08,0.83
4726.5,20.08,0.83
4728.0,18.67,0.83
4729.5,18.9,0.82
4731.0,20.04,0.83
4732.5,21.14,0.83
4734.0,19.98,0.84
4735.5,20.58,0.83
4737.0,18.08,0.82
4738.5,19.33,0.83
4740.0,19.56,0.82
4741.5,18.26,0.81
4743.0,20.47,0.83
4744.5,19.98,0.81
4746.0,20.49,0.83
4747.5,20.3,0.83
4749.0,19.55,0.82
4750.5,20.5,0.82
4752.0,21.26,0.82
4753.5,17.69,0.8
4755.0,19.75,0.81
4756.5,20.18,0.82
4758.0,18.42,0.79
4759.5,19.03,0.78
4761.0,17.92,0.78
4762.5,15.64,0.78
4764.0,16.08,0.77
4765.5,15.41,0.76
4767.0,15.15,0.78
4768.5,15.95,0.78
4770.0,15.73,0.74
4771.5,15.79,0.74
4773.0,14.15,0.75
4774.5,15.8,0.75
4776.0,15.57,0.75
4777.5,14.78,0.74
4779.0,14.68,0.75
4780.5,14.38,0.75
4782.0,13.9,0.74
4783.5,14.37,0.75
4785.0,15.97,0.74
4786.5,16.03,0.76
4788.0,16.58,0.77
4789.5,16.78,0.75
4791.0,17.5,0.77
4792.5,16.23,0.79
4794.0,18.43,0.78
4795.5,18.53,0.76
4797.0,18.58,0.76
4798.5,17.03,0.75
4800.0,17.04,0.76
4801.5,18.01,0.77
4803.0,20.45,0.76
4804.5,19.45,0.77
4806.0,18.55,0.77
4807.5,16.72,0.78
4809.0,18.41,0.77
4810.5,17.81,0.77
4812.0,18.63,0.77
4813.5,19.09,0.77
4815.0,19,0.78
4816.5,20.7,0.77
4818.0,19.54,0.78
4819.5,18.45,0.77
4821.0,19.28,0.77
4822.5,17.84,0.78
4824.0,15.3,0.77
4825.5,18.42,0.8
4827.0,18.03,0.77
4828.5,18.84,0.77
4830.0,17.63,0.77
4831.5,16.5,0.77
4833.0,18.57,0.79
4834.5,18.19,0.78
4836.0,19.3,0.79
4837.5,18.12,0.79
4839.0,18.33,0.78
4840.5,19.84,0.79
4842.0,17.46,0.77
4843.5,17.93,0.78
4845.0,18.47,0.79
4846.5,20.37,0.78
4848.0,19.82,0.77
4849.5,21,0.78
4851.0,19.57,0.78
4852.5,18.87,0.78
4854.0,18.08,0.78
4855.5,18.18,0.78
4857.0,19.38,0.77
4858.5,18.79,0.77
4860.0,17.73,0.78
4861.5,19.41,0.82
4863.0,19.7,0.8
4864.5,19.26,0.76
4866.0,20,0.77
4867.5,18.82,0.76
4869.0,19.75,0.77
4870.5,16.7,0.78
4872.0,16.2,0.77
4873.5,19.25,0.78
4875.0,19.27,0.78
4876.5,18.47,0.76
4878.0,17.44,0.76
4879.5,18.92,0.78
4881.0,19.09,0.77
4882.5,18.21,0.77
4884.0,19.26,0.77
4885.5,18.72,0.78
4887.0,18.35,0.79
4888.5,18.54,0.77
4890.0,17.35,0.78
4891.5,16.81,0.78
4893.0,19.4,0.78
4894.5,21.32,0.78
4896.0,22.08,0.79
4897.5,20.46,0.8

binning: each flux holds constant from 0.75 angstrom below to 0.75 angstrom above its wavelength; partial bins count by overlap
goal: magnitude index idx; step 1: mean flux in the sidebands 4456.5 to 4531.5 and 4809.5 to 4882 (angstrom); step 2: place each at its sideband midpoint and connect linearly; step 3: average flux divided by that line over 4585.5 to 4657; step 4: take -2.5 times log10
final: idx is -0.21 mag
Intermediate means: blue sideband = 15.9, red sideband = 18.7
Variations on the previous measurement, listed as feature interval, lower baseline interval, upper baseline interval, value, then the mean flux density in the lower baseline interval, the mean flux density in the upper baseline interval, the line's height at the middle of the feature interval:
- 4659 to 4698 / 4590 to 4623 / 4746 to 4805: -0.06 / 20.8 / 17.2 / 19.3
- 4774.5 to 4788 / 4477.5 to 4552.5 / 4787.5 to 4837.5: 0.19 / 16.4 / 18.2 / 18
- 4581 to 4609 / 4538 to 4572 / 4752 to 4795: -0.10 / 18.8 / 16.5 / 18.4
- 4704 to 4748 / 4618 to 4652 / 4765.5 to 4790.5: -0.16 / 20.4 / 15.4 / 17.2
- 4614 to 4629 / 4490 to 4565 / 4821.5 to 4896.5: -0.21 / 16.8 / 18.6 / 17.4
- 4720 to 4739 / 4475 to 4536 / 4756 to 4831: -0.17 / 16.2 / 17.2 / 17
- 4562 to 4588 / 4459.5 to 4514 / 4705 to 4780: -0.17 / 16.1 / 18.7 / 17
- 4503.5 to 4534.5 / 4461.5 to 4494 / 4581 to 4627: 0.08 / 16.1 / 20.6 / 17.5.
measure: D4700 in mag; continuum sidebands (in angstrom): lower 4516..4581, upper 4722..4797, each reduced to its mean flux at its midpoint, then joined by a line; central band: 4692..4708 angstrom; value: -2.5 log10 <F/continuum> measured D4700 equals -0.13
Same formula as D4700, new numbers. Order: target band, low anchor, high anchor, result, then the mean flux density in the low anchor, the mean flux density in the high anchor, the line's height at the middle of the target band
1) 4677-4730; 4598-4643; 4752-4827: -0.05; 20.7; 17.3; 19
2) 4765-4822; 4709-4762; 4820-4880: 0.12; 19.8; 18.6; 19.2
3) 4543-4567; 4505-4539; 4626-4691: -0.10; 15.9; 20.2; 17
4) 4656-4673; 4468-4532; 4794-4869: -0.18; 16.5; 18.6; 17.5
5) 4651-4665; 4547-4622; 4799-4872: -0.08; 20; 18.6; 19.6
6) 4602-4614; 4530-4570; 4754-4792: -0.22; 17.8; 16.2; 17.4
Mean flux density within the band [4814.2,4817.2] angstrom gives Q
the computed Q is 19.8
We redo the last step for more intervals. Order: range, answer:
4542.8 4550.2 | 17.3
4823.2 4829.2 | 17.6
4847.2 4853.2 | 19.8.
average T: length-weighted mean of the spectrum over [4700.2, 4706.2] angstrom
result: 20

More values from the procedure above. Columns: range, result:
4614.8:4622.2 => 21.4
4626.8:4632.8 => 21.7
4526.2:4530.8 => 13.9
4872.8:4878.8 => 18.6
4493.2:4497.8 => 14.1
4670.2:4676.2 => 20.7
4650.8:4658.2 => 19.6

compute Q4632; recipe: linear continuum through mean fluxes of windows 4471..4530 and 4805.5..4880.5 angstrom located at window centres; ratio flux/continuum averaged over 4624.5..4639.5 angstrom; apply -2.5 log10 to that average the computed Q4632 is -0.18 mag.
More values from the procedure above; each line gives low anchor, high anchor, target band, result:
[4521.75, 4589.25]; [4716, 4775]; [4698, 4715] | -0.07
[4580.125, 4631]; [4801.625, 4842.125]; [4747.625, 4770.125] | 0.06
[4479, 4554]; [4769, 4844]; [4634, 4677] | -0.19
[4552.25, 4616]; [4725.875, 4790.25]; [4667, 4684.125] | -0.06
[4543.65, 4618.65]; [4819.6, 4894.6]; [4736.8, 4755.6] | -0.03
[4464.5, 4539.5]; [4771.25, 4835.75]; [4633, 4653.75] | -0.18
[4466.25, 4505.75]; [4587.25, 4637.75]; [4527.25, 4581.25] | 0.06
